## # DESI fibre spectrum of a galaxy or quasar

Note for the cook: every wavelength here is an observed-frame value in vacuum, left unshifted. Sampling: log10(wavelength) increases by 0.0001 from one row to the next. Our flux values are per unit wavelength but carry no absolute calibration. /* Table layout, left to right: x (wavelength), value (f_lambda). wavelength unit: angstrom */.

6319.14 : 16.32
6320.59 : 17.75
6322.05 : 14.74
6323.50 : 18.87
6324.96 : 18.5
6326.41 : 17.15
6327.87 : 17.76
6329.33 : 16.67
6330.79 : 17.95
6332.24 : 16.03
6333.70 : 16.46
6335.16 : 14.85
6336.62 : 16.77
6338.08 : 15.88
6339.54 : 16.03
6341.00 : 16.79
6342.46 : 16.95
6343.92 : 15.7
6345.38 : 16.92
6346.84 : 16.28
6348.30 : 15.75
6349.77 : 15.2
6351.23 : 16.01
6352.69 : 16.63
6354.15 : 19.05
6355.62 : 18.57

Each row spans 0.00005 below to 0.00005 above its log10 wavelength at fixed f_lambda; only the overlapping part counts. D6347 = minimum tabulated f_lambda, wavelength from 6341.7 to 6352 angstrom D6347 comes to 15.2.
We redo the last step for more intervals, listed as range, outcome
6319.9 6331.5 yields 14.74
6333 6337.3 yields 14.85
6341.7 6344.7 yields 15.7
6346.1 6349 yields 15.75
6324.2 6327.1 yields 17.15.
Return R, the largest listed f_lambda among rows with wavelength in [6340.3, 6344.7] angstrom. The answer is 16.95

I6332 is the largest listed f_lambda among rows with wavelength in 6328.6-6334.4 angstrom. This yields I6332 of 17.95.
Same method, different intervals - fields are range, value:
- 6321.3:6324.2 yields 18.87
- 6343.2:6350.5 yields 16.92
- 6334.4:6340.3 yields 16.77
